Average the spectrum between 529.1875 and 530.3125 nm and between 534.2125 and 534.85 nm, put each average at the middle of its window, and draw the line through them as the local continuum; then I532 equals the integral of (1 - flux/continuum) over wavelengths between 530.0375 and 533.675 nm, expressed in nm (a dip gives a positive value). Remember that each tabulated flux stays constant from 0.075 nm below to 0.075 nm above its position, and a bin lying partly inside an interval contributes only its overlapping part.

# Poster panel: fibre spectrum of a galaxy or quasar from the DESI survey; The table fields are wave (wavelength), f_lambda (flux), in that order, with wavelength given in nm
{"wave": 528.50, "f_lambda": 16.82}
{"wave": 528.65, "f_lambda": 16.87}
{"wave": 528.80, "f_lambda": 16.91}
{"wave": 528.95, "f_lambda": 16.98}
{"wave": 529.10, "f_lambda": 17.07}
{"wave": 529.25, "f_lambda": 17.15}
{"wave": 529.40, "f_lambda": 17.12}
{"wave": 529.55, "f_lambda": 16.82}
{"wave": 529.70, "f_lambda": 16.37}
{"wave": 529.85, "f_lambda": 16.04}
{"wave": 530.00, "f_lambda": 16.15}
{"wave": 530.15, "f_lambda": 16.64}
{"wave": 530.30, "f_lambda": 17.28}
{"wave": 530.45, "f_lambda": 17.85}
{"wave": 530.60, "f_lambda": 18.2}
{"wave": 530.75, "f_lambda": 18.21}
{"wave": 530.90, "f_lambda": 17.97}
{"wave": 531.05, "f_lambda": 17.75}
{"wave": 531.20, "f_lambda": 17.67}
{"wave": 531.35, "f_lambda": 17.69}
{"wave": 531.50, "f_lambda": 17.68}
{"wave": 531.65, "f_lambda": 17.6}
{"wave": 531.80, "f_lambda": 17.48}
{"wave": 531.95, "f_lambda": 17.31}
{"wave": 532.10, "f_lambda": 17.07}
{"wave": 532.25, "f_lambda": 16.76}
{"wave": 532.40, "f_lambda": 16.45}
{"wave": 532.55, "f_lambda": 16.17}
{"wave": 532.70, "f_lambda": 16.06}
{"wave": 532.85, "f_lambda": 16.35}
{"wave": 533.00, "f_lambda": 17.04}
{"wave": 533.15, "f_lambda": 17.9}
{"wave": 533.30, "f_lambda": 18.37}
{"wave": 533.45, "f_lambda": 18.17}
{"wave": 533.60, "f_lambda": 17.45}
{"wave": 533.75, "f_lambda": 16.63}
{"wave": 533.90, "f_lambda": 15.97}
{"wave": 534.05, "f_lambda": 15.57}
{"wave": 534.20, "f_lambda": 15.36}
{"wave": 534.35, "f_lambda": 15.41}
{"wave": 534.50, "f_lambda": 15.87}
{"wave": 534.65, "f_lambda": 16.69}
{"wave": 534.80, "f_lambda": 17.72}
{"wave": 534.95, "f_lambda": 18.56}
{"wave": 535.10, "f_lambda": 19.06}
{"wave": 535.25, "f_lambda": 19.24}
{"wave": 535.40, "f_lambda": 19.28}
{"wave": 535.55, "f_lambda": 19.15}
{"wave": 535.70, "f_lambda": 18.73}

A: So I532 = -0.19 nm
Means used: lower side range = 16.7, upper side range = 16.3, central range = 17.4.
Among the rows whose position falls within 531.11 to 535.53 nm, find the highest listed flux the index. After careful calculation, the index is 19.28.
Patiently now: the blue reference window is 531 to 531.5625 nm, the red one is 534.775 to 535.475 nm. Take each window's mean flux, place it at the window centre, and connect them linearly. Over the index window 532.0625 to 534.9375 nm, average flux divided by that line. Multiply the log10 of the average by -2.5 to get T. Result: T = 0.10 mag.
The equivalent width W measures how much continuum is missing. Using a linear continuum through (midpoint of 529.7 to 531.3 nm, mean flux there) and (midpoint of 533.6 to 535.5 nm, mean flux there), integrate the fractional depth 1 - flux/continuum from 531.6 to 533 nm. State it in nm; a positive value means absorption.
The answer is 0.04 nm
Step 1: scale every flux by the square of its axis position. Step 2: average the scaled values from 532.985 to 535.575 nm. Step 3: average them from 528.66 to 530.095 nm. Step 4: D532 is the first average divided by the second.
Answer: 1.1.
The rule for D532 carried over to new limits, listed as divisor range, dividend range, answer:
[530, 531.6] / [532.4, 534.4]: 0.95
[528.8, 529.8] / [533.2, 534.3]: 1.01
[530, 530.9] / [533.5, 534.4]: 0.93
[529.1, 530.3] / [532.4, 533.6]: 1.04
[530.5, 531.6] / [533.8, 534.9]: 0.92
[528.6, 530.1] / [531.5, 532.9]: 1.02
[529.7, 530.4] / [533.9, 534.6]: 0.96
